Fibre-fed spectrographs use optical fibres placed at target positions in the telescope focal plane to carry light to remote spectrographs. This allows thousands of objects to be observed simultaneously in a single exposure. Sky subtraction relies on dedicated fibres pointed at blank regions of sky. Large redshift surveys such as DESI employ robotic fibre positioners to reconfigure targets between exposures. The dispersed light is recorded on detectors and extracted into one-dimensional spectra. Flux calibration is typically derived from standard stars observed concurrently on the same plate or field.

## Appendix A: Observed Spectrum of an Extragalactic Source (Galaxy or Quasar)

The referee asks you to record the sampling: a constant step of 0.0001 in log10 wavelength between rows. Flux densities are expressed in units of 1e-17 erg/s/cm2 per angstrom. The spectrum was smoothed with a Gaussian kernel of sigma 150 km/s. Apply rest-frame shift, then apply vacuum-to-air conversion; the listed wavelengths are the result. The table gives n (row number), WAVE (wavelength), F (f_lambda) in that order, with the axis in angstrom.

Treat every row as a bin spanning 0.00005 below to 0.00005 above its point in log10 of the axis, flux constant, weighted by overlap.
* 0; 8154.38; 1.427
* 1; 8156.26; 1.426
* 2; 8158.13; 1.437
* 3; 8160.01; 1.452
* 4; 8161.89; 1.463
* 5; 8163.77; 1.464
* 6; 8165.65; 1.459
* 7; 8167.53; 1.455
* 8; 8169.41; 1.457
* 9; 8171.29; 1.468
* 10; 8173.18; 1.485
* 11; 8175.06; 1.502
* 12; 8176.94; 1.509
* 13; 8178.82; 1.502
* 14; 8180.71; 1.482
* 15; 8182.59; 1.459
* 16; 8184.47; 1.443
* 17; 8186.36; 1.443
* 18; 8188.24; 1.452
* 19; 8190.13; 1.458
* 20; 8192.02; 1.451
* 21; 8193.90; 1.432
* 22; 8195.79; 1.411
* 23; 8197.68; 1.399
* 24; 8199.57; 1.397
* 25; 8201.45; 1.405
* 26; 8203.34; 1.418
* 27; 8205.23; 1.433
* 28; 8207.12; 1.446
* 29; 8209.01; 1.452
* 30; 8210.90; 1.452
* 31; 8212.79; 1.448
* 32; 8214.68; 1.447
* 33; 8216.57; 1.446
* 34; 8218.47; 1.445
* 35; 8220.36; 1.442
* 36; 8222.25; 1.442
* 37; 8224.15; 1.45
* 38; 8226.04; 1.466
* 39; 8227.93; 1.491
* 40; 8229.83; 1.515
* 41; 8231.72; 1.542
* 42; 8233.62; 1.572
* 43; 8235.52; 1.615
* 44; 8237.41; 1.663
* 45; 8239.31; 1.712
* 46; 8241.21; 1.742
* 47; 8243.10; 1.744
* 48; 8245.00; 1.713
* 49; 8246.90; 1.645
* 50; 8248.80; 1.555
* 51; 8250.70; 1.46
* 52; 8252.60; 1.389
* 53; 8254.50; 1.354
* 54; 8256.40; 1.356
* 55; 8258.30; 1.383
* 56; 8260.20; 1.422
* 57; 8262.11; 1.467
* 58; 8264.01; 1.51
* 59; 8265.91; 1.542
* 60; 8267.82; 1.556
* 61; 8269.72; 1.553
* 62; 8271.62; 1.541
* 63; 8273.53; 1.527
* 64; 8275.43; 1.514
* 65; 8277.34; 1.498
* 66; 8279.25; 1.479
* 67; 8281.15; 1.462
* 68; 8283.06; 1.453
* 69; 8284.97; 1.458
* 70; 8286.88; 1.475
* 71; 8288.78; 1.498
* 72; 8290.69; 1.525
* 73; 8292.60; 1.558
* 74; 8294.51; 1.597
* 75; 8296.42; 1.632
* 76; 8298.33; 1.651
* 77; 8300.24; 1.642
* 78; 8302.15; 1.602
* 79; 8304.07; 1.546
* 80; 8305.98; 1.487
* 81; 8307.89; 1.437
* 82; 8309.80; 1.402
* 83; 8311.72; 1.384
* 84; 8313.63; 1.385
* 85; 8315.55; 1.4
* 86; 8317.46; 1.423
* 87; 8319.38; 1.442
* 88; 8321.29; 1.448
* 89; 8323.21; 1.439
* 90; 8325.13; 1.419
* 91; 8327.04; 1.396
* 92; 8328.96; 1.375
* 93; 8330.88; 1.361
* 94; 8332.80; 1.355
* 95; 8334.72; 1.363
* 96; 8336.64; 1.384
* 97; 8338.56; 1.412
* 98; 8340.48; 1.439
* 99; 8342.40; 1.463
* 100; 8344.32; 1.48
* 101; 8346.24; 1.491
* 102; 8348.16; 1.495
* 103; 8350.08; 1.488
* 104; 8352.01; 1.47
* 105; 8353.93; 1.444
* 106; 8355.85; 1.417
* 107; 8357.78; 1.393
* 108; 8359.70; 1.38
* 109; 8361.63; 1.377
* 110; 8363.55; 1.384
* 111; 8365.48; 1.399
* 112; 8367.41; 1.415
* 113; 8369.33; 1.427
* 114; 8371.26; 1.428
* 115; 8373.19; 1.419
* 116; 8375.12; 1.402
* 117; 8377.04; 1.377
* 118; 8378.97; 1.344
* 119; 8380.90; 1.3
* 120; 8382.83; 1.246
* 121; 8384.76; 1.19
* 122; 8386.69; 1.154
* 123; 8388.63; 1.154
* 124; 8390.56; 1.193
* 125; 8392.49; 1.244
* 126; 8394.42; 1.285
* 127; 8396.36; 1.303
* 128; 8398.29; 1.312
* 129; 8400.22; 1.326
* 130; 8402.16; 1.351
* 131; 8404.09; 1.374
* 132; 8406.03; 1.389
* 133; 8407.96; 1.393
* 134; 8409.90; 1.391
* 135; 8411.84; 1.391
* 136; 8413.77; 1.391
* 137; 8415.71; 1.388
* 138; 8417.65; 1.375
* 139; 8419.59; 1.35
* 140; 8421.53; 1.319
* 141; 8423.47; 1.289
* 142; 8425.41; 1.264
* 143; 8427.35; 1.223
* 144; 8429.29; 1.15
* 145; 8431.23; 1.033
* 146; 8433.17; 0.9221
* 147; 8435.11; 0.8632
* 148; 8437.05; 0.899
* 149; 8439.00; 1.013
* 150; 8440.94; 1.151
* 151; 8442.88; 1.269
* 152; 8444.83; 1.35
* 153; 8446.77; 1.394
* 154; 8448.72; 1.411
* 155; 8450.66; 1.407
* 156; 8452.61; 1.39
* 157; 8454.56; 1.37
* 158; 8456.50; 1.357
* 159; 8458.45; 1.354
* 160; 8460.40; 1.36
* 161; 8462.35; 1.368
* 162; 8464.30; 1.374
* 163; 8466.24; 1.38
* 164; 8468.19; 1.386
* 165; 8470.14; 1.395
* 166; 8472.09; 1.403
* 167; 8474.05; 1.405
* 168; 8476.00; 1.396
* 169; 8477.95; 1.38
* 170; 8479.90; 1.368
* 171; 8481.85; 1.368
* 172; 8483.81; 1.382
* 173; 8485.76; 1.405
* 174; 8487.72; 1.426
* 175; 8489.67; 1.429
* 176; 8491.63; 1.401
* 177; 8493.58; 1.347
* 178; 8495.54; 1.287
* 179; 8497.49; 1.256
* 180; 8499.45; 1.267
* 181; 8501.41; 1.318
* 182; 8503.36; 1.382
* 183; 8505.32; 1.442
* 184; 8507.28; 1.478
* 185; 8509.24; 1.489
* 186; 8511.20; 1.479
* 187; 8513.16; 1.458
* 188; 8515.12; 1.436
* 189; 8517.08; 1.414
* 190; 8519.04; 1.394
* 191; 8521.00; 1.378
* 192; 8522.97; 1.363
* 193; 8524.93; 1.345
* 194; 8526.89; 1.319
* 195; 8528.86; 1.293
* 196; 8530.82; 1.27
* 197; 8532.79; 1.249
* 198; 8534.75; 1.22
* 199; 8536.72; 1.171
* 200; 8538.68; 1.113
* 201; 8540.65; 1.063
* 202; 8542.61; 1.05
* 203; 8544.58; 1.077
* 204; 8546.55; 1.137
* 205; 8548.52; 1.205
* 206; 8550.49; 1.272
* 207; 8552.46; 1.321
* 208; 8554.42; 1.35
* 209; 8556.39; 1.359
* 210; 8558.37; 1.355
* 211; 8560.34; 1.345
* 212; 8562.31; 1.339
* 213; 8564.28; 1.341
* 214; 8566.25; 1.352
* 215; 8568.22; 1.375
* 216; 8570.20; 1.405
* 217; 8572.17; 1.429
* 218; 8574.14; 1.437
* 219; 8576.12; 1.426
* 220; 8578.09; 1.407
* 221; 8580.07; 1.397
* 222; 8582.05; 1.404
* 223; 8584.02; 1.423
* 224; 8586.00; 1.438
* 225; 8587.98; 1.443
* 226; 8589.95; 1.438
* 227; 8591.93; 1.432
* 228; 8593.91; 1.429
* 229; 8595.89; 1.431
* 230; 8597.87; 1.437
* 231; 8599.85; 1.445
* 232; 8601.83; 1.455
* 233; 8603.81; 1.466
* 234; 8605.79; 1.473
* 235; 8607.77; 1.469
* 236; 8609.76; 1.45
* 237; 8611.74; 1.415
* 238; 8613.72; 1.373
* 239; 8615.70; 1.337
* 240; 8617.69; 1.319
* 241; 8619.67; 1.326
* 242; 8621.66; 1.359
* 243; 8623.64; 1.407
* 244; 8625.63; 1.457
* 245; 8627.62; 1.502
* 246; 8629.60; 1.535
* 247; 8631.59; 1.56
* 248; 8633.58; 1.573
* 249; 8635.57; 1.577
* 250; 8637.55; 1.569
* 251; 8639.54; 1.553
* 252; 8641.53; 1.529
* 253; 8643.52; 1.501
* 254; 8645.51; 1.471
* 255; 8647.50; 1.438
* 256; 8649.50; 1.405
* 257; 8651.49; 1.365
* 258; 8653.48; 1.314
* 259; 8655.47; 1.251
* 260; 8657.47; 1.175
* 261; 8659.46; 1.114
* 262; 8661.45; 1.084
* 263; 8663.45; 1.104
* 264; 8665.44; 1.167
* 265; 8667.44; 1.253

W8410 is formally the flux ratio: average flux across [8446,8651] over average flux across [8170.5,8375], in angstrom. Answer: 0.94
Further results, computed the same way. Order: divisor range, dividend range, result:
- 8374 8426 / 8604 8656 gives 1.10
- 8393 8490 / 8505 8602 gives 1.03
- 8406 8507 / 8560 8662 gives 1.07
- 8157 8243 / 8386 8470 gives 0.87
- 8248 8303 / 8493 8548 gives 0.86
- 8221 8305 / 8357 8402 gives 0.86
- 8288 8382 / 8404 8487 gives 0.91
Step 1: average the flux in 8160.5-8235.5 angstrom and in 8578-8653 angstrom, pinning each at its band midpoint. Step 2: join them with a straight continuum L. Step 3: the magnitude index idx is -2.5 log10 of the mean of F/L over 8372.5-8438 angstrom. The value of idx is 0.152 mag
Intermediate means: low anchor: 1.46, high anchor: 1.45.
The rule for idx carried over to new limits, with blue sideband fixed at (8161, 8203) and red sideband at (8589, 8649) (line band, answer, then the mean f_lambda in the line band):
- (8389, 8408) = 0.12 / 1.31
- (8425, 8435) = 0.32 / 1.09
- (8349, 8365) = 0.03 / 1.42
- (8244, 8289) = -0.03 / 1.49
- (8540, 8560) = 0.19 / 1.23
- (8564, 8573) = 0.06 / 1.38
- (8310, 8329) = 0.03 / 1.41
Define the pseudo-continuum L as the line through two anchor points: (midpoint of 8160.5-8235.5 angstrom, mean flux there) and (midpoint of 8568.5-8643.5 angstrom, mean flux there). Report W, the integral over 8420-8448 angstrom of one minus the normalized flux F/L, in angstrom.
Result 5.66 angstrom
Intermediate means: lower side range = 1.46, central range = 1.16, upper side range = 1.45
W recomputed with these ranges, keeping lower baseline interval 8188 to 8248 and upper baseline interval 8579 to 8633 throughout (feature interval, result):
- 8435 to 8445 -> 2.5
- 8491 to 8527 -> 1.7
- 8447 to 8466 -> 1.1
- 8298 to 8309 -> -0.5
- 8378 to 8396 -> 2.9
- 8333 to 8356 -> 0.6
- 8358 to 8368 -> 0.6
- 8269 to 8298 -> -0.5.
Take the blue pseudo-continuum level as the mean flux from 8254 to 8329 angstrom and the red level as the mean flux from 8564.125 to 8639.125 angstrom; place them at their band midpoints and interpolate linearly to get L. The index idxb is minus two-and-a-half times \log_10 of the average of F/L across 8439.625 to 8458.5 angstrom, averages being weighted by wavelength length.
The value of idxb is 0.09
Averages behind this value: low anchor 1.48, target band 1.34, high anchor 1.44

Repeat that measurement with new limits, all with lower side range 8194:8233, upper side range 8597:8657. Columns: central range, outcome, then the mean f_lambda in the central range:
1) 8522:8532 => 0.100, 1.32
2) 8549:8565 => 0.088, 1.33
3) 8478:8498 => 0.057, 1.37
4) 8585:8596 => 0.006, 1.44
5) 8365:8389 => 0.091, 1.33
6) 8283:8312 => -0.059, 1.53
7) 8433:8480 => 0.114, 1.3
